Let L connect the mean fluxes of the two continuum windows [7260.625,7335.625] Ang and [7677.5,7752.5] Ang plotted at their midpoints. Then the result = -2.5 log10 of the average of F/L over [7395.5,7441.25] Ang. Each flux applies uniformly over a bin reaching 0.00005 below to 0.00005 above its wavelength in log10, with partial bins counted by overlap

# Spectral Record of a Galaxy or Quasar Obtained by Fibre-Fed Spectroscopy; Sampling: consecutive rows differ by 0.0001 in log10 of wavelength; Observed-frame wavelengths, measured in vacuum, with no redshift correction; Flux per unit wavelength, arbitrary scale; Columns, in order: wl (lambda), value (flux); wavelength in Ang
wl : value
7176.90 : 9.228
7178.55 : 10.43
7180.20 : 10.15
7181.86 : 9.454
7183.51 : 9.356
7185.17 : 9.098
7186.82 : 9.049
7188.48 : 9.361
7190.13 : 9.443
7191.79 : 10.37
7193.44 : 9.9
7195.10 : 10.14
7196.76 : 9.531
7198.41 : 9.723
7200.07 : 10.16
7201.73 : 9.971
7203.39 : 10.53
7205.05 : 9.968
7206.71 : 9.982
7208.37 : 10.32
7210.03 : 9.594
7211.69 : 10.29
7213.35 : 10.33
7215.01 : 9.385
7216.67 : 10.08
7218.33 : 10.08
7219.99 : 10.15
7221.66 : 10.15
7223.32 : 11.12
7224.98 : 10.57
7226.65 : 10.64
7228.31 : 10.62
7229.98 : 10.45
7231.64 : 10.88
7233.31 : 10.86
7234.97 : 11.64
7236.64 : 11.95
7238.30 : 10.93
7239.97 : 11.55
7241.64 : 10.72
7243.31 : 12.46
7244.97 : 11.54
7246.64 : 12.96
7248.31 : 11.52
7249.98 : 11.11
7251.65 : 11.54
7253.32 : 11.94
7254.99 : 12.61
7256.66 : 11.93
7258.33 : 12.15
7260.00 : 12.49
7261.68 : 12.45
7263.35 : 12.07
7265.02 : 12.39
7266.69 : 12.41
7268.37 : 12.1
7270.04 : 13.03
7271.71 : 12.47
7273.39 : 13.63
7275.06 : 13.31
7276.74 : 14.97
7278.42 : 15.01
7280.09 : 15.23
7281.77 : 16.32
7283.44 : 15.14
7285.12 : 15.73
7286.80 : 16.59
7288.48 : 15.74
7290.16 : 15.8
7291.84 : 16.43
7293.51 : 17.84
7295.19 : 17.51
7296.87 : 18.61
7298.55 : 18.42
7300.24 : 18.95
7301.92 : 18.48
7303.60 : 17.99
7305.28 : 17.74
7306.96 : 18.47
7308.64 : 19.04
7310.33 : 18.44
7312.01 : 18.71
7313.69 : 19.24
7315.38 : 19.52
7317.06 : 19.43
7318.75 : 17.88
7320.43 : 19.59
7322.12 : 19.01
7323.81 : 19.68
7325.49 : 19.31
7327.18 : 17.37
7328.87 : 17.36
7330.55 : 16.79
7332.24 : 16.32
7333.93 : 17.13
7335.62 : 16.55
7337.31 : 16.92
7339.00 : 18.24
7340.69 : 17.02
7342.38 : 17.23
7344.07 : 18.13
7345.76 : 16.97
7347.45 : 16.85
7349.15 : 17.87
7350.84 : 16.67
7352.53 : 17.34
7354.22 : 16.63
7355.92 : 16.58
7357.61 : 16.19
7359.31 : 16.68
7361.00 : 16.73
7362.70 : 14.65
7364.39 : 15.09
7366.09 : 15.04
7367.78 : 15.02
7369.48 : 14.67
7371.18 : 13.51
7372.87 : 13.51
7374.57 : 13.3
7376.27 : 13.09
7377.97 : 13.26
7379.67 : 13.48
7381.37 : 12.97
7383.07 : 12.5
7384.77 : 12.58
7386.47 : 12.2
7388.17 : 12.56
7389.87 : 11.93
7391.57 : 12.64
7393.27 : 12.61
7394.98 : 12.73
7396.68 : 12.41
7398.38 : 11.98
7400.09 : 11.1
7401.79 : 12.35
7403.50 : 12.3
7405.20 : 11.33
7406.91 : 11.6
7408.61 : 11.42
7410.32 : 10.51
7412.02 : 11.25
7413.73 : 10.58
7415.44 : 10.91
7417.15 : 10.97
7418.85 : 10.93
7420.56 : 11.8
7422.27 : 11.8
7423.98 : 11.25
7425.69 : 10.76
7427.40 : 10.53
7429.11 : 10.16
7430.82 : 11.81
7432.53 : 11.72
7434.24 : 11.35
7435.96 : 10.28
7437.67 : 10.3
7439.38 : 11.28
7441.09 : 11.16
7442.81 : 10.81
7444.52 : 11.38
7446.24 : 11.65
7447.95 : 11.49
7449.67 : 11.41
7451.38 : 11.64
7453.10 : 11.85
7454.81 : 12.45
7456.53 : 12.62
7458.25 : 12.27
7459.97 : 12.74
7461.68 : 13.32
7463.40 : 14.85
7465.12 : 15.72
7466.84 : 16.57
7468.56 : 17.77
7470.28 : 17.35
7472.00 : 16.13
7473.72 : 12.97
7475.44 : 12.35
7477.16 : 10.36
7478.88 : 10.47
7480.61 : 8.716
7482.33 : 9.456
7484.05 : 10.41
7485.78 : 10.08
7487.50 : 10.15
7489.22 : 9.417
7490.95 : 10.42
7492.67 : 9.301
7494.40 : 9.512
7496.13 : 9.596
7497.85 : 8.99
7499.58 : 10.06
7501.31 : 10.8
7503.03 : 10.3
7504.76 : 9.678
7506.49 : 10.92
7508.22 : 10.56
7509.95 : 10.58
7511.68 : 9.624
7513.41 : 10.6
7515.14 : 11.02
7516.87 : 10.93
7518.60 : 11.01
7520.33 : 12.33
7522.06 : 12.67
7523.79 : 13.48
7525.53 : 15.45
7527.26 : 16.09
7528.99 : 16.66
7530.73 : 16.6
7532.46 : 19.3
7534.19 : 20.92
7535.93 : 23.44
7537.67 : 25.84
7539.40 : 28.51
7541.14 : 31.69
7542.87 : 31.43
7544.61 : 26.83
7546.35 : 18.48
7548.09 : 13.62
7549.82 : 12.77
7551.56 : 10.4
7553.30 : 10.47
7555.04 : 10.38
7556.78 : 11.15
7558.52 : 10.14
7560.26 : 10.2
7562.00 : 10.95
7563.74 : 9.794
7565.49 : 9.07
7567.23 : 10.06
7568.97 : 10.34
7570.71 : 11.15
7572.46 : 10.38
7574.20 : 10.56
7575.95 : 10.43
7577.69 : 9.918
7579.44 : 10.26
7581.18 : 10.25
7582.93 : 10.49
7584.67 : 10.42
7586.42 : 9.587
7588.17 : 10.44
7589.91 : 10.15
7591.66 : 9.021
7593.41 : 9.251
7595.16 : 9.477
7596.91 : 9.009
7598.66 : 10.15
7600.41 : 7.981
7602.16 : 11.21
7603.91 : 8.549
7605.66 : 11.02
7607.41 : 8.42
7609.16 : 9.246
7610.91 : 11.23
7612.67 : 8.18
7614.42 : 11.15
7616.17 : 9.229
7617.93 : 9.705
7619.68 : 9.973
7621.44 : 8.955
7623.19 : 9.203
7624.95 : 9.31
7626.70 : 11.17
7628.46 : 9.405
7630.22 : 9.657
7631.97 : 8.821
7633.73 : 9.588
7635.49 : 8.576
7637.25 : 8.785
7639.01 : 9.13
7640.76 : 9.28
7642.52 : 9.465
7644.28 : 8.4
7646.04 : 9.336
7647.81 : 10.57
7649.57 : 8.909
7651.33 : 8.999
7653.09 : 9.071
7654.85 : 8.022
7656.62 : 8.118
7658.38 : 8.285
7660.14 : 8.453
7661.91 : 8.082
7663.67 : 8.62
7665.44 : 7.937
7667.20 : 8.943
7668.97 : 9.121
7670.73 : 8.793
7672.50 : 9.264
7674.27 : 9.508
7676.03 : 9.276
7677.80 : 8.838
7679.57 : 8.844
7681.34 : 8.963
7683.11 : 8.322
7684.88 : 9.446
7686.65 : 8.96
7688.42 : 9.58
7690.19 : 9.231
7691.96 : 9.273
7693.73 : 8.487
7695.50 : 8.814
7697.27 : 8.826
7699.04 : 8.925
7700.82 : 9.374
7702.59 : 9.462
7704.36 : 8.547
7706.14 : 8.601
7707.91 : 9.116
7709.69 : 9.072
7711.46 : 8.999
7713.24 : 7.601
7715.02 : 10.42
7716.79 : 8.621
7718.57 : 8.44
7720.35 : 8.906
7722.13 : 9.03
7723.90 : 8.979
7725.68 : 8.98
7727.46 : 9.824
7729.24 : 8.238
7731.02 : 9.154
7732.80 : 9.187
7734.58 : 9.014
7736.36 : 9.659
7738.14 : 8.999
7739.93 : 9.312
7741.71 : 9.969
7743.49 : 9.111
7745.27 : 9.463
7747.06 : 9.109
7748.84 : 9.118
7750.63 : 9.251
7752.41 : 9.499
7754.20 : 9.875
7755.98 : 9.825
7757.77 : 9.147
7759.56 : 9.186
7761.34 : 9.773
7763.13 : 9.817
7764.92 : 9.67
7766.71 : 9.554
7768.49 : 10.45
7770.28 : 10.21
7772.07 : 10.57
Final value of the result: 0.27 mag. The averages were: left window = 16.6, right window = 9.06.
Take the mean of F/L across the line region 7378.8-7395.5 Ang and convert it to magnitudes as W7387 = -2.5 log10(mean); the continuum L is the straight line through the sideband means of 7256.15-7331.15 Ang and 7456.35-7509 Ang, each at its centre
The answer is 0.12 mag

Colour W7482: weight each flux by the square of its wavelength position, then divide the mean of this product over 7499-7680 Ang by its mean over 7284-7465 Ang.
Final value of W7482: 0.8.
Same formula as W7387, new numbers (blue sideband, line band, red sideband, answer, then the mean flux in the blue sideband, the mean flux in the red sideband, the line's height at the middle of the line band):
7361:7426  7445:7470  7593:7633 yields -0.151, 12.5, 9.58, 11.7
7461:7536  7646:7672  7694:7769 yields 0.173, 12.5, 9.2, 10.2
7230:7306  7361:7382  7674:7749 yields -0.106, 13.9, 9.06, 12.8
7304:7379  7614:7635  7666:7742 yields 0.121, 16.9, 9.03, 10.8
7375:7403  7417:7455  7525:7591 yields 0.166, 12.5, 14.6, 13.1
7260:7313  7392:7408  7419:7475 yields 0.118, 15.8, 12.5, 13.4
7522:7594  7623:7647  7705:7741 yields 0.261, 14.3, 9.01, 11.8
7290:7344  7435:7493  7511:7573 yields 0.318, 18.1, 15.1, 16.2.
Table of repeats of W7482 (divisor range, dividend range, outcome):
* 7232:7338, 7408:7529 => 0.80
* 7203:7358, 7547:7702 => 0.72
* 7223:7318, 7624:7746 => 0.70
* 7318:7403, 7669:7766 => 0.66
